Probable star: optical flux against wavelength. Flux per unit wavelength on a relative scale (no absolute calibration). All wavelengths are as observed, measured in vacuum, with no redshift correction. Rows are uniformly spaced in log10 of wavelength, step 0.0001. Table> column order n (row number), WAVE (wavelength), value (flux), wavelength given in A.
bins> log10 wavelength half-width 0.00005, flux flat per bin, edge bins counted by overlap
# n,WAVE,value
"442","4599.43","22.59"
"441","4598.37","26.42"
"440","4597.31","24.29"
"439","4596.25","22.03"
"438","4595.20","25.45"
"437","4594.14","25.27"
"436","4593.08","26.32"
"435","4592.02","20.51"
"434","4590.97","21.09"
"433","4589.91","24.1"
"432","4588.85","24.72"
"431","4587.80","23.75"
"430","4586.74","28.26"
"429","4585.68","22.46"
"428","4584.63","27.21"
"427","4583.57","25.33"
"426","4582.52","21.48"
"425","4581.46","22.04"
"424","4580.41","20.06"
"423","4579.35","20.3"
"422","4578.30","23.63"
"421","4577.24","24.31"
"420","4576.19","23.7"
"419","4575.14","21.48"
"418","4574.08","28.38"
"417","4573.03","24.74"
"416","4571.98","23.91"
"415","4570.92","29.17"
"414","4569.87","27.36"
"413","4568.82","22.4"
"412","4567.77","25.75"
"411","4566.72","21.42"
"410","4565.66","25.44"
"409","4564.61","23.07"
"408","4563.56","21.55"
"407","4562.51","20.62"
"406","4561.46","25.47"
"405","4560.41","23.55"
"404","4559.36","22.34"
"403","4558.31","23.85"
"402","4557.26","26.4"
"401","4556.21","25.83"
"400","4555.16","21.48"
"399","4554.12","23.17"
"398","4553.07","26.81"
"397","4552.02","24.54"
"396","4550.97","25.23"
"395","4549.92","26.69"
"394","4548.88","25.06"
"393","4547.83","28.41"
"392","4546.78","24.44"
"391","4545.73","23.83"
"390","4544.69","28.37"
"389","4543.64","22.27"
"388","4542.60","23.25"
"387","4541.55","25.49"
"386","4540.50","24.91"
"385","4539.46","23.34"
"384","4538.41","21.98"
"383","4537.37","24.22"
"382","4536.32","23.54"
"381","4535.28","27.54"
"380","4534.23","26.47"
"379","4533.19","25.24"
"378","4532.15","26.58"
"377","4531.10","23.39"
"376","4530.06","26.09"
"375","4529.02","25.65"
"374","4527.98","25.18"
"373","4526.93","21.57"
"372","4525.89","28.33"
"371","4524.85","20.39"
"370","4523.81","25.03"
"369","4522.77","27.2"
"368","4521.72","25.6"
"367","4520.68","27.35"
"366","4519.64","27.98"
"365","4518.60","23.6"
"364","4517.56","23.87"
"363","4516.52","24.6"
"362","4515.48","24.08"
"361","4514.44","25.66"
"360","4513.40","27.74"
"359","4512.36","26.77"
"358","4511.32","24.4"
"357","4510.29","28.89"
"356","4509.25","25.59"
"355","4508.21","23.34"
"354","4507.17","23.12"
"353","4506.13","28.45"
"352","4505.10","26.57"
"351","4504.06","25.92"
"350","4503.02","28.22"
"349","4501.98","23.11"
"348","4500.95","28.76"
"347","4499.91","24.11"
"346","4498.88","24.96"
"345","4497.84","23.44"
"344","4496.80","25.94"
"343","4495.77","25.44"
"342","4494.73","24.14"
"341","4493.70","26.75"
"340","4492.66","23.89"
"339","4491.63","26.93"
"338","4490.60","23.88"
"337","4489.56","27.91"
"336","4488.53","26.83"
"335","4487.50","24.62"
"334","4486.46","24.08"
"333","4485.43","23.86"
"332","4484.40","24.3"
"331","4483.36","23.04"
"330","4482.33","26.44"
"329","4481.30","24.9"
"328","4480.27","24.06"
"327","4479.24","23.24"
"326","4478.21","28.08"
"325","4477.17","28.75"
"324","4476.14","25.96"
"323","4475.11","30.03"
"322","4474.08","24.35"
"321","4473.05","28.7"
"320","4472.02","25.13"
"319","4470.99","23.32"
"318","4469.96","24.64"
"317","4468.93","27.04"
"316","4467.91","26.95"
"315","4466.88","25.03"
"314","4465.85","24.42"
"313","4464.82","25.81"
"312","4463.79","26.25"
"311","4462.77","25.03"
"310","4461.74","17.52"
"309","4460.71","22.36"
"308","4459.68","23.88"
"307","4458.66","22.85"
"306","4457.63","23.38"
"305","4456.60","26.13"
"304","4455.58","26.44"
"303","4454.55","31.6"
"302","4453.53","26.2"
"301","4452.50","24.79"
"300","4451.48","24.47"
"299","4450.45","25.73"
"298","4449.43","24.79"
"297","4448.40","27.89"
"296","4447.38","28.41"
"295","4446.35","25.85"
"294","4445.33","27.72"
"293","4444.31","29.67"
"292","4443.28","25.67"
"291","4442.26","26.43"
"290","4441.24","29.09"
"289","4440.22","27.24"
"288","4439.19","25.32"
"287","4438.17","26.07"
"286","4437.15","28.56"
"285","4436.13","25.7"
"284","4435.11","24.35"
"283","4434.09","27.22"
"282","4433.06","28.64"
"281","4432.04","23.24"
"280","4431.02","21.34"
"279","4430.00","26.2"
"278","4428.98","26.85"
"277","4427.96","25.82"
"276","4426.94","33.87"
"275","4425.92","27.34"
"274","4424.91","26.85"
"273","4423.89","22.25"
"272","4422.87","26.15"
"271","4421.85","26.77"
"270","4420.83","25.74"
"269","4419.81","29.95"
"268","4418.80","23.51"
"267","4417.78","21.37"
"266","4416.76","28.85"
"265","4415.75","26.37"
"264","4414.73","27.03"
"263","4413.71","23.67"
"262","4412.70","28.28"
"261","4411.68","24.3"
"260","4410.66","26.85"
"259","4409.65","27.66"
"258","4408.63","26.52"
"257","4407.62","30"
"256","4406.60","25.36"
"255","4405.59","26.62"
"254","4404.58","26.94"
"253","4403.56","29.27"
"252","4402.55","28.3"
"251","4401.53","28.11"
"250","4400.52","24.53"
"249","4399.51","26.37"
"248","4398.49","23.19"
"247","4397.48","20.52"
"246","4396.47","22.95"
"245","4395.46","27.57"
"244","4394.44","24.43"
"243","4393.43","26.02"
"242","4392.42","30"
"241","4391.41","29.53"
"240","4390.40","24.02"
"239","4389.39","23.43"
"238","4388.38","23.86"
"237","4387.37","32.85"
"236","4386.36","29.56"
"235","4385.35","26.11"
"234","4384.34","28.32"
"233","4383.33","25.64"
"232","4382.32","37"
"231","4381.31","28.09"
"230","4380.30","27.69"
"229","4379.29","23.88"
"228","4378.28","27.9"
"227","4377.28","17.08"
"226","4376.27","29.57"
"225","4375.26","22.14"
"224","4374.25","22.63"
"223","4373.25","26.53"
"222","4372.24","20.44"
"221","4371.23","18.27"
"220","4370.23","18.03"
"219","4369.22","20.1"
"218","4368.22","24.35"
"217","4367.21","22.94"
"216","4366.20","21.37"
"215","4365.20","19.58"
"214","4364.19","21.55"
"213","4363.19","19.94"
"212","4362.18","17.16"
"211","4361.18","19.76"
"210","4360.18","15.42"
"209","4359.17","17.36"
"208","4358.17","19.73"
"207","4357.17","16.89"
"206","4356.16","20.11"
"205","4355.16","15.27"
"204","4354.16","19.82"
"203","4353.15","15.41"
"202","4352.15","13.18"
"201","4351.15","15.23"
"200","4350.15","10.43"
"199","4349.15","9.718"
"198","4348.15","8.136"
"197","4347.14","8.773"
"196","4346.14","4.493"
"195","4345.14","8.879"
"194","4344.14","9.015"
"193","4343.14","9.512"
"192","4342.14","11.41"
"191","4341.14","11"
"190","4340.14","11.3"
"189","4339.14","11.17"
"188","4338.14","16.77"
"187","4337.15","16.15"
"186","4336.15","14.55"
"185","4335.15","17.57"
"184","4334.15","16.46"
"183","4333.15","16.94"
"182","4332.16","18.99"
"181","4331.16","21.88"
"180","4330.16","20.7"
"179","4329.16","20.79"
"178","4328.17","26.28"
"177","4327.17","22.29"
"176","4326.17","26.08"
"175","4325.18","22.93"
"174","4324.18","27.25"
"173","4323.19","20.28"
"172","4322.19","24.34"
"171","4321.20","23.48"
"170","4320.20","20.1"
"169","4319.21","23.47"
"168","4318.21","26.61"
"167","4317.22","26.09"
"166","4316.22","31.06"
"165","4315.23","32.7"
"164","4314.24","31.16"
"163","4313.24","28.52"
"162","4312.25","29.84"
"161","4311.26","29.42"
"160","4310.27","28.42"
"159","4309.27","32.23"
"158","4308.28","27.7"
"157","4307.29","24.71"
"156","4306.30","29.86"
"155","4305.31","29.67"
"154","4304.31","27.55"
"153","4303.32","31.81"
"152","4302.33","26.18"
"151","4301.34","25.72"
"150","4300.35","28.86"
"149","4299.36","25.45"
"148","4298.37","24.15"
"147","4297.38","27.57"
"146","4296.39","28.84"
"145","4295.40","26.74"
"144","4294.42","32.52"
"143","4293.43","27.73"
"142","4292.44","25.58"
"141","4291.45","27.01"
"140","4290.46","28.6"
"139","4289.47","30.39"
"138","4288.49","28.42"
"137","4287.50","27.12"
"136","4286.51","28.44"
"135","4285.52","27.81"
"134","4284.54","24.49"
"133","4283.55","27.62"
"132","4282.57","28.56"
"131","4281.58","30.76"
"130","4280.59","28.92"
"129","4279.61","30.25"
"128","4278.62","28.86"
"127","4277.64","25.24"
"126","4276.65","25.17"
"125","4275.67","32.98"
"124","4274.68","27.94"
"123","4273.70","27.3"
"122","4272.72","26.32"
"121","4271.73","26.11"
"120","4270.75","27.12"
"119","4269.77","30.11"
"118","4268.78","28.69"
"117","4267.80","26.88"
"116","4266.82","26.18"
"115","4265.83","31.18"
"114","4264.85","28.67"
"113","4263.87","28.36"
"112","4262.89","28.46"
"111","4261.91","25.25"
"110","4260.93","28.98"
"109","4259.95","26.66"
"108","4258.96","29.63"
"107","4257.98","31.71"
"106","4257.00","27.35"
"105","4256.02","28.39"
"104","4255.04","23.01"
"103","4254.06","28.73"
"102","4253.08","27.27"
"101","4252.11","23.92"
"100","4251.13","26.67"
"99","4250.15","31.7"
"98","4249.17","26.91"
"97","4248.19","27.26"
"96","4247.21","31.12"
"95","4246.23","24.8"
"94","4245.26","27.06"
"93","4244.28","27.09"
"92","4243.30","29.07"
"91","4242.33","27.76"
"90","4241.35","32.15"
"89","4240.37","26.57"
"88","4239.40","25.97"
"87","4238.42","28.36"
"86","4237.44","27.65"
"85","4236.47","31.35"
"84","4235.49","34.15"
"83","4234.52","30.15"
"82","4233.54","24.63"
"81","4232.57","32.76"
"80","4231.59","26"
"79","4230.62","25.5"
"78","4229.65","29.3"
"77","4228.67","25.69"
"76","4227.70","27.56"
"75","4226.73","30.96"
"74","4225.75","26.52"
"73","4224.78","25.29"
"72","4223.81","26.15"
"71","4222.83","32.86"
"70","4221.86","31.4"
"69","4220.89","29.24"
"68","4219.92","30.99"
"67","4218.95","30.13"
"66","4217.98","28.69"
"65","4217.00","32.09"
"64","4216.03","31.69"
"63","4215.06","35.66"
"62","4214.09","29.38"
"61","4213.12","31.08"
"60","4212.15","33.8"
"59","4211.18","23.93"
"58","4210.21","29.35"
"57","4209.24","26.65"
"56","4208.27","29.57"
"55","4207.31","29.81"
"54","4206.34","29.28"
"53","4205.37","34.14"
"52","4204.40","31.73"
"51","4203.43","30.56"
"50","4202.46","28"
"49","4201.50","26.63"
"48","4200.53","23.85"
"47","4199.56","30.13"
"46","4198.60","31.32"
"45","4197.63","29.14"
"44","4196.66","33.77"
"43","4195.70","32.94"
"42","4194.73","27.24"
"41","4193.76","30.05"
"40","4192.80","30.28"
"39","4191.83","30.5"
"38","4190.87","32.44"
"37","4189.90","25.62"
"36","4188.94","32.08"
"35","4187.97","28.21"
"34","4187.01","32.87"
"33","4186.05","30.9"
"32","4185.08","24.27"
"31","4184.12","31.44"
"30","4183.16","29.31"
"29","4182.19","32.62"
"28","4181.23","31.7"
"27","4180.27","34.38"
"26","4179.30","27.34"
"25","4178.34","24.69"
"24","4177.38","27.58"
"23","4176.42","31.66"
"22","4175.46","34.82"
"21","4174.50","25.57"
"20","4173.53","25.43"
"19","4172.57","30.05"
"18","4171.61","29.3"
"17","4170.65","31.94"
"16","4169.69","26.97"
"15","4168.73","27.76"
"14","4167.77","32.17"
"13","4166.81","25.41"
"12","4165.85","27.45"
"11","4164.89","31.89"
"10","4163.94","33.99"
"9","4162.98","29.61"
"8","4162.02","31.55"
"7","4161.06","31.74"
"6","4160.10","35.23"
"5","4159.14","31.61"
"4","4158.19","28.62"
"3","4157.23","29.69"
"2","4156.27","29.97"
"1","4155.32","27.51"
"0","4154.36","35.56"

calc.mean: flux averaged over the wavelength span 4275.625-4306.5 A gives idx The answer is 28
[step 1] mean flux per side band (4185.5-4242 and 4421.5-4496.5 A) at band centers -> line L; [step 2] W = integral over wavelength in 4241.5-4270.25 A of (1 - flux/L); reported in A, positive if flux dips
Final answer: 1.0 A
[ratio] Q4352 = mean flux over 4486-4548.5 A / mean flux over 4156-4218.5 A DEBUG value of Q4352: 0.8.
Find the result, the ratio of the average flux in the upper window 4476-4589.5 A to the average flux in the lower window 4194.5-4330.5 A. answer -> 0.88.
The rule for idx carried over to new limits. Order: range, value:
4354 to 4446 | 25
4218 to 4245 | 28.7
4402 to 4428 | 26.8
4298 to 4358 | 20.7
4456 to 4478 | 25.2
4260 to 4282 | 28.1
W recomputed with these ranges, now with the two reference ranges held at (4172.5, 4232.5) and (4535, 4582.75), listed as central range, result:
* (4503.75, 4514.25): -0.5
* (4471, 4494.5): -0.3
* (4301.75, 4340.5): 5.3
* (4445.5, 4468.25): 0.4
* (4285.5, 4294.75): 0.0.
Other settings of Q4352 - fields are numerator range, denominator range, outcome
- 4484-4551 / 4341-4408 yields 1.18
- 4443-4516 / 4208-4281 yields 0.90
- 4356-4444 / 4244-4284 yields 0.90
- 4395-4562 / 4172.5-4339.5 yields 0.92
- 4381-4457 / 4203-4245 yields 0.91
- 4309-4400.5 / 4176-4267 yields 0.74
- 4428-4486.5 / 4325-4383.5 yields 1.39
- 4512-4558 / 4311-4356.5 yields 1.34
